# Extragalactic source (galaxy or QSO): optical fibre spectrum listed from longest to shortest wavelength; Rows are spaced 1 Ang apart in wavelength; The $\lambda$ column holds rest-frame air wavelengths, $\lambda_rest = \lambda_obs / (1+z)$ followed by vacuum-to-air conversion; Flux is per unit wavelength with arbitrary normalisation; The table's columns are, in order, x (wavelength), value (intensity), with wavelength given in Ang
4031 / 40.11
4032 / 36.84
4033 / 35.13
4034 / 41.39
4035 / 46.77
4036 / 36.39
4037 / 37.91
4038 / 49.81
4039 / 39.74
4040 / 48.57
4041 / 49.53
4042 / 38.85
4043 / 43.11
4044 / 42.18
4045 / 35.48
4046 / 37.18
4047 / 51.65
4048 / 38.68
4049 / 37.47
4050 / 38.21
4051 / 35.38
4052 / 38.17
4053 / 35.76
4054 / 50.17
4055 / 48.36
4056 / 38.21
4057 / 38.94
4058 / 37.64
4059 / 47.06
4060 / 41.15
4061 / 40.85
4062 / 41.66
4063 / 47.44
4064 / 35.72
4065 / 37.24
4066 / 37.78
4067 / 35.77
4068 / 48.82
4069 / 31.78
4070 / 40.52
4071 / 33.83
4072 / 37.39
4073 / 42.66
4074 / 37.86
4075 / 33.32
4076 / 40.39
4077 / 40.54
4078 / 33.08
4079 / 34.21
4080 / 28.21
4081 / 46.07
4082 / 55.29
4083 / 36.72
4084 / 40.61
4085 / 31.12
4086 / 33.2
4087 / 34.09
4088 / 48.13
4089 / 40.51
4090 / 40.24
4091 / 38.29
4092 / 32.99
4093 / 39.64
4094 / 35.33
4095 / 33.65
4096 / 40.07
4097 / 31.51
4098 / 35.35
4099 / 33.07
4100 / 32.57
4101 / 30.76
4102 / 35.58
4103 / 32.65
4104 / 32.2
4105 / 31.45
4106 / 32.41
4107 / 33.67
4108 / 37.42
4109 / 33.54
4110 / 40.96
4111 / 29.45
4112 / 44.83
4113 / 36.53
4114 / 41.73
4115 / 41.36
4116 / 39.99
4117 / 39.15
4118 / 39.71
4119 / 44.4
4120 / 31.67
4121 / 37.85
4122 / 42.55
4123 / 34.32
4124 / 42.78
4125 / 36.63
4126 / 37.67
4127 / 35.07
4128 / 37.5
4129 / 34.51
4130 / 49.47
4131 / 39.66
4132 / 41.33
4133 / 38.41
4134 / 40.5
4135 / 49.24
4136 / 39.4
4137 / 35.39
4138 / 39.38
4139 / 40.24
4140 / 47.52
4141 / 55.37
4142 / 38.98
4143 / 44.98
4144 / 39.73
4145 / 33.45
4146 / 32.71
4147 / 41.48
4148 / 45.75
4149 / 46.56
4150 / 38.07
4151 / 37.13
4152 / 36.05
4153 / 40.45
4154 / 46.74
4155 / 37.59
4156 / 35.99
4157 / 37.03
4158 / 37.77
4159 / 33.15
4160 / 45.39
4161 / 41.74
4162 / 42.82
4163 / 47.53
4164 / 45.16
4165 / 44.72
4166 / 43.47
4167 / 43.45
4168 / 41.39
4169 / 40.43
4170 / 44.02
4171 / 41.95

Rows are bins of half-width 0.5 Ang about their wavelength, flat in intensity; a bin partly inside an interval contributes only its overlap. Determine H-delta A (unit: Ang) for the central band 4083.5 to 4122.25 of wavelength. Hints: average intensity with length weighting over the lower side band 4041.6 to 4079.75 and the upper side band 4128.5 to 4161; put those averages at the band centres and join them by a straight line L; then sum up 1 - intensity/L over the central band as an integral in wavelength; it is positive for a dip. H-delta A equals 3.3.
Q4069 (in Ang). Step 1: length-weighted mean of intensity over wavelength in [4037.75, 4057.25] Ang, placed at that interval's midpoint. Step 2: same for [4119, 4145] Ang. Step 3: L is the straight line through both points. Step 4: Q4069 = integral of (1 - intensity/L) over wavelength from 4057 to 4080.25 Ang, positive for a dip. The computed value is 1.56 Ang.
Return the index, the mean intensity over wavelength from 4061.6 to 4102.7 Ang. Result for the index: 37.6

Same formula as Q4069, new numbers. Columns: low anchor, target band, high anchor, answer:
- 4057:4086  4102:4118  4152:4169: 1.38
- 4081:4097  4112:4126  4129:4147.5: 0.35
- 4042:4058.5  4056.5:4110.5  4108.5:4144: 3.72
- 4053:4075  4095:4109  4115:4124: 2.03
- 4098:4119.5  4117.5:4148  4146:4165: -1.21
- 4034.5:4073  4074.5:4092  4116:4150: 1.01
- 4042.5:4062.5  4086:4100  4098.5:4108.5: -0.83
